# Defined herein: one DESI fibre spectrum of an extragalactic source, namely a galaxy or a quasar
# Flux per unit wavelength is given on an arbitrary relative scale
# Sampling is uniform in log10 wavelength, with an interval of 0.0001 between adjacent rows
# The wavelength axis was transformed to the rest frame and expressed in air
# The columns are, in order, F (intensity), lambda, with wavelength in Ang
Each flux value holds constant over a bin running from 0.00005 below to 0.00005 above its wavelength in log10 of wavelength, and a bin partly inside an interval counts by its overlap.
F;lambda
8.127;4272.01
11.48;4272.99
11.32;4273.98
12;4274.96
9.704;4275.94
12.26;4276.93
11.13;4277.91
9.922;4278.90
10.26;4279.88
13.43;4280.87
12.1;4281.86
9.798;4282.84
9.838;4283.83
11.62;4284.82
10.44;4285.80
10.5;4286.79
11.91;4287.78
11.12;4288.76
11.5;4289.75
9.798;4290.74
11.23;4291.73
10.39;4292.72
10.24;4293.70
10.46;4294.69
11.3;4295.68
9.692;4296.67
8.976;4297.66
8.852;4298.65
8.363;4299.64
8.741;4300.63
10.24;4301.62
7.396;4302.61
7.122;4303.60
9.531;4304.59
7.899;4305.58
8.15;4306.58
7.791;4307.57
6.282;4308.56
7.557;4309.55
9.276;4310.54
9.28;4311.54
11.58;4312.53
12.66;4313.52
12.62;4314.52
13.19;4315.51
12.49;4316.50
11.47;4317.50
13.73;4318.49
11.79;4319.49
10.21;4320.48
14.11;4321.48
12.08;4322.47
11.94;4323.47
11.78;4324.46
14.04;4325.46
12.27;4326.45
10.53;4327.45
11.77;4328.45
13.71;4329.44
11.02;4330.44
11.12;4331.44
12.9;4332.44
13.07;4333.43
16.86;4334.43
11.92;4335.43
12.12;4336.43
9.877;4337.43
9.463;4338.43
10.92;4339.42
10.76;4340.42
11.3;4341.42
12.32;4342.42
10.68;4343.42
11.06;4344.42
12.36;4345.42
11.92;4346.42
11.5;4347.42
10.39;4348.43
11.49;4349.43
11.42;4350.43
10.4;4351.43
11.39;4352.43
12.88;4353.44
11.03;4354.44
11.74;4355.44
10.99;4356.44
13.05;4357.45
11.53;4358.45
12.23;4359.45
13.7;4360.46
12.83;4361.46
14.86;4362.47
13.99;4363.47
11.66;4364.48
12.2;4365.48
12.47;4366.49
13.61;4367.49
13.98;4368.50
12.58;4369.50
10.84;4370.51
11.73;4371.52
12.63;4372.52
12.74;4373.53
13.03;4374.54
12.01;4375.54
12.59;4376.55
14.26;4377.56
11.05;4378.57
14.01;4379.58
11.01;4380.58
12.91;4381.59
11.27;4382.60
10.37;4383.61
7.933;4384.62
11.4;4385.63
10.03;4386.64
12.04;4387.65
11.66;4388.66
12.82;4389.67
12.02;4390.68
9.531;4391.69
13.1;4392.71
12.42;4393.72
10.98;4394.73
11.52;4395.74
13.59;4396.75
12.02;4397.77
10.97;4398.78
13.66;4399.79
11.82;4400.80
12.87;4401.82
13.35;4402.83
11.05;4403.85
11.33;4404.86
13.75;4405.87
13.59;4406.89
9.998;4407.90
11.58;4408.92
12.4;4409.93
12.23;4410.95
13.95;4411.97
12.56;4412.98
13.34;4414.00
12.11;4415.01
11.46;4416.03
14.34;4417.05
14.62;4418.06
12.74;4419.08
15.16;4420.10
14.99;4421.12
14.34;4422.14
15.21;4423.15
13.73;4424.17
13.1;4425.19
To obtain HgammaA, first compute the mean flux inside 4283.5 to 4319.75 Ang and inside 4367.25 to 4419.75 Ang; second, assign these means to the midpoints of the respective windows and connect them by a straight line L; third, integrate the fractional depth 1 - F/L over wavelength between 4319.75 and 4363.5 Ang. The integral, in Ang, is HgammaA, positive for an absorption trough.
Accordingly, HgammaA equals -3.7 Ang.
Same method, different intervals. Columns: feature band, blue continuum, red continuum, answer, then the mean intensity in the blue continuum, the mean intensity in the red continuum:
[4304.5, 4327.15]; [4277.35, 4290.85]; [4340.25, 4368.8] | 1.0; 11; 12.1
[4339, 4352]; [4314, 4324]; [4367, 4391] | 1.0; 12.4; 12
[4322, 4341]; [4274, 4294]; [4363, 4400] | -0.8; 11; 12.1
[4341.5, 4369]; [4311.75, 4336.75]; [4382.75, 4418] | 0.3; 12.4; 12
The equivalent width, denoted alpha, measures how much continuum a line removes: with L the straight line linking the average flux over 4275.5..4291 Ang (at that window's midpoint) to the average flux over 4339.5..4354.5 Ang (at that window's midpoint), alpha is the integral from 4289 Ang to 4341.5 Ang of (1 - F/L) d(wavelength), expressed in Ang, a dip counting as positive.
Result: 1.7 Ang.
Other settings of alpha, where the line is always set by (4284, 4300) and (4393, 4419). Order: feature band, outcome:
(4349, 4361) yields -0.3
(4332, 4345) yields -0.6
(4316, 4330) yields -1.7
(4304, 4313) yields 1.8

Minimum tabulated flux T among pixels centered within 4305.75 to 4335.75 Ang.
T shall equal 6.282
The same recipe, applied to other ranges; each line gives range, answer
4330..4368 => 9.463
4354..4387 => 7.933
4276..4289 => 9.798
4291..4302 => 8.363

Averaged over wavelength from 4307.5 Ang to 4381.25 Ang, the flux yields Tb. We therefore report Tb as 11.9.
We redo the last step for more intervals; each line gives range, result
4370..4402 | 11.9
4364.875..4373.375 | 12.5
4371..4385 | 12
